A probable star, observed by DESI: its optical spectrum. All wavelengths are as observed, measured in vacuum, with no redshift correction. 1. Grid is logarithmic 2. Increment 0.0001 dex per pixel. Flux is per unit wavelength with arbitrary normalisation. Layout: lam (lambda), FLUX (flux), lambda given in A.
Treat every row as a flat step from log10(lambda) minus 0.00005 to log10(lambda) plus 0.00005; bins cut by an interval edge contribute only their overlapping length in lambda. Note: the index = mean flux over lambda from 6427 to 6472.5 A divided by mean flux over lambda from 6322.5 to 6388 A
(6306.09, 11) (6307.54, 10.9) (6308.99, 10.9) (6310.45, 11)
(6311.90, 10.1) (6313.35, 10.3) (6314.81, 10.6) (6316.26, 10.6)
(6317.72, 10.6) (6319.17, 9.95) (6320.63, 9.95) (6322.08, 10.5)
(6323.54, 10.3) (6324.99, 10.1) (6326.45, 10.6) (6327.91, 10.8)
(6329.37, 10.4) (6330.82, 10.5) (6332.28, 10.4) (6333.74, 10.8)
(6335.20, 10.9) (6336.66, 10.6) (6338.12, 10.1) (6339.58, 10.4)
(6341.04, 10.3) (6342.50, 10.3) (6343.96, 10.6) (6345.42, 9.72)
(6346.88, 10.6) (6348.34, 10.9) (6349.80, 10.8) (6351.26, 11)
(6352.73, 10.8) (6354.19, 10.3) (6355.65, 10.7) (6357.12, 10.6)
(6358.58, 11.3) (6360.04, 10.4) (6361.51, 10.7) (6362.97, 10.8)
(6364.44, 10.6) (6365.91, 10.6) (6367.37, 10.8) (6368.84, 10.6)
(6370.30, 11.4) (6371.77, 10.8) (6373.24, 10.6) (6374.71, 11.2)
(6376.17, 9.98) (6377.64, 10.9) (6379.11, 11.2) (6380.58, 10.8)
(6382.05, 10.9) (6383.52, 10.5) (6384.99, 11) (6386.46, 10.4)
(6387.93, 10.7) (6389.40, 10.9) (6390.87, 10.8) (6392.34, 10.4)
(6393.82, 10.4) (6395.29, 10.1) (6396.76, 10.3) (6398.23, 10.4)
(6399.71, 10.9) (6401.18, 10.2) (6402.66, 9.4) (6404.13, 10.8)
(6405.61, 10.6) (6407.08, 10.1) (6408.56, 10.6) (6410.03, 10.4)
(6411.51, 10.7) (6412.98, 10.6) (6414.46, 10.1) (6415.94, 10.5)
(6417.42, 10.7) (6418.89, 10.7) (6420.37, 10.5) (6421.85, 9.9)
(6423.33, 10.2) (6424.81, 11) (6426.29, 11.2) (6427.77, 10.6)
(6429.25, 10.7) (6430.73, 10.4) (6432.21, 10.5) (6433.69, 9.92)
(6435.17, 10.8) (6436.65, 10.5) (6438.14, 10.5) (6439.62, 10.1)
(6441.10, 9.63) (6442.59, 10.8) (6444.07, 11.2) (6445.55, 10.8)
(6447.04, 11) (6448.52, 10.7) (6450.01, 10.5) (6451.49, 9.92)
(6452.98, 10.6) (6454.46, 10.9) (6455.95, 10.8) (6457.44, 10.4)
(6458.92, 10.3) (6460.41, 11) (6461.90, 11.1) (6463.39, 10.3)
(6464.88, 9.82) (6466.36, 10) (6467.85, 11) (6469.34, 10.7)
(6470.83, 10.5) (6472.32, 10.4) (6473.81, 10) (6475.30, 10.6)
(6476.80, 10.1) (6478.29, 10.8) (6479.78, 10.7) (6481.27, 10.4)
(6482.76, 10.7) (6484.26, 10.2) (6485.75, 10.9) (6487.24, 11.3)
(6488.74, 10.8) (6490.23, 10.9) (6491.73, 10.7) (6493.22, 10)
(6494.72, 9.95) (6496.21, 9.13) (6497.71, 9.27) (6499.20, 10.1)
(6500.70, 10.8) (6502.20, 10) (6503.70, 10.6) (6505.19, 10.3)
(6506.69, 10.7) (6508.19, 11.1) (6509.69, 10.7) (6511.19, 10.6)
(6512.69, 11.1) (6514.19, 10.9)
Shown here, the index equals 0.99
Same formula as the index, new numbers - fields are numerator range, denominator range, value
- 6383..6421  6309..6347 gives 1.01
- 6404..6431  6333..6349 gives 1.01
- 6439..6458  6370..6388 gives 0.98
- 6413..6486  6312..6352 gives 1.01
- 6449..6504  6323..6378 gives 0.98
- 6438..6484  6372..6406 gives 0.99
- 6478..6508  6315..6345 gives 1.00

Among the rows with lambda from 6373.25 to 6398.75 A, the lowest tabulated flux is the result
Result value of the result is 9.98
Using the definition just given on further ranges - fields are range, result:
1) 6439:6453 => 9.63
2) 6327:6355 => 9.72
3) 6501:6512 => 10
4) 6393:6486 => 9.4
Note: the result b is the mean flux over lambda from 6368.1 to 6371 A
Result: 11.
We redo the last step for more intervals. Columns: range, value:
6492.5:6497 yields 9.68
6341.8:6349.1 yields 10.4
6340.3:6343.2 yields 10.3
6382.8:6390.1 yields 10.7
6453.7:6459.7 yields 10.6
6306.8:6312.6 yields 10.7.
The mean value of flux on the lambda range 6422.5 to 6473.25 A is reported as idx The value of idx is 10.6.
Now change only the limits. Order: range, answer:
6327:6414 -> 10.6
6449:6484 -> 10.5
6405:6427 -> 10.5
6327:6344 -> 10.5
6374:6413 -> 10.6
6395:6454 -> 10.5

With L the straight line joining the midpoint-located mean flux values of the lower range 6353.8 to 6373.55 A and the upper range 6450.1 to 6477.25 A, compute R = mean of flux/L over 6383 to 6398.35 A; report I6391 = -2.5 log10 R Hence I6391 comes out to 0.012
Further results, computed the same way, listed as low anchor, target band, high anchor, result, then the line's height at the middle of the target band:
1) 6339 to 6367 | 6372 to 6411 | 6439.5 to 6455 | 0.00 mag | 10.6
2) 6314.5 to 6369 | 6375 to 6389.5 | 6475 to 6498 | -0.02 mag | 10.5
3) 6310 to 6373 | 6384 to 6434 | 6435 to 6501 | 0.00 mag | 10.5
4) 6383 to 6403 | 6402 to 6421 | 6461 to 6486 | 0.00 mag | 10.5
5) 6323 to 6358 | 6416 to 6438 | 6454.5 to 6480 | 0.00 mag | 10.5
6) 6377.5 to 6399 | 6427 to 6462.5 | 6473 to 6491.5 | 0.01 mag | 10.6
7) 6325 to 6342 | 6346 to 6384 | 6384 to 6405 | -0.03 mag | 10.5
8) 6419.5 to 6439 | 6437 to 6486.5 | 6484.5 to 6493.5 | 0.01 mag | 10.7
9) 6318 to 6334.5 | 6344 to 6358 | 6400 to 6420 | -0.02 mag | 10.4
